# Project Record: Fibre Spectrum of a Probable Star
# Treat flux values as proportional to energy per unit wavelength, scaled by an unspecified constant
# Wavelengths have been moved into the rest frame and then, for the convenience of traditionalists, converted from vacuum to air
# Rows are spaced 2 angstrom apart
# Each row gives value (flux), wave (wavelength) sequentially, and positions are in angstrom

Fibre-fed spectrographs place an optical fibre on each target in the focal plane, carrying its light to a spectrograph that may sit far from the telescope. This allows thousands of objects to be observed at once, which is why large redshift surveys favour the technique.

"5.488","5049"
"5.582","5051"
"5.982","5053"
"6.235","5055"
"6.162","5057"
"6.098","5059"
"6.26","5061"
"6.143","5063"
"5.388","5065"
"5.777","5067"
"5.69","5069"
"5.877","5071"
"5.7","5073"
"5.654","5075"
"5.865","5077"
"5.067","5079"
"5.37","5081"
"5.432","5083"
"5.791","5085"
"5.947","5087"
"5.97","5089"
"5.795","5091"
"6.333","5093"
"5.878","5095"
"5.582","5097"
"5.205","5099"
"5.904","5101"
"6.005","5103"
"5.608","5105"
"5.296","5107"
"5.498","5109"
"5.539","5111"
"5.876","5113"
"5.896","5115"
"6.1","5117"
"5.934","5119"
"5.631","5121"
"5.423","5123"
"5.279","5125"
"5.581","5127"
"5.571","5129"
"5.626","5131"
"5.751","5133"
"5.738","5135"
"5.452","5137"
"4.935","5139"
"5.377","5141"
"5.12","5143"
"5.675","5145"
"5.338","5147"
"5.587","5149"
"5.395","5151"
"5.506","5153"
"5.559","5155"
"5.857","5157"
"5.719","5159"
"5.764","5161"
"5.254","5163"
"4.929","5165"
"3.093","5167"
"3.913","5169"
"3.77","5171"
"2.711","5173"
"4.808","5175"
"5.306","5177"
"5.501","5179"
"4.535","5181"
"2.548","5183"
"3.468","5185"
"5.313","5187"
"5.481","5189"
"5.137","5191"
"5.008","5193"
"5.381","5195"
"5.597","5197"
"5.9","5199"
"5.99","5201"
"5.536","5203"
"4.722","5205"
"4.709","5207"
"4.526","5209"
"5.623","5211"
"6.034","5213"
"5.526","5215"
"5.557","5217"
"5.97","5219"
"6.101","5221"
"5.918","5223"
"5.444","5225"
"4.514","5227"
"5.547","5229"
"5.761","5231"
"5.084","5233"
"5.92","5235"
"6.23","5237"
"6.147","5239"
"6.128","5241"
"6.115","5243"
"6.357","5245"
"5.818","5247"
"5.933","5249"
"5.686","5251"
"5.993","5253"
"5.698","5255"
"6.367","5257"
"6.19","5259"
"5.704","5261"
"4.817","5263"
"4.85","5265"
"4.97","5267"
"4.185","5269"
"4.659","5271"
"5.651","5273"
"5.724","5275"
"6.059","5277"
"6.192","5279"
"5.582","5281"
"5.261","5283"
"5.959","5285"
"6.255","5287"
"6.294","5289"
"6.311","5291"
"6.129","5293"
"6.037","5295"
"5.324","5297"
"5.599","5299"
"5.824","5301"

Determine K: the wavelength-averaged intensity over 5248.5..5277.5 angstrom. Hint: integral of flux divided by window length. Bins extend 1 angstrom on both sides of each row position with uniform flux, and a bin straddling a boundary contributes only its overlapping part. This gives 5.48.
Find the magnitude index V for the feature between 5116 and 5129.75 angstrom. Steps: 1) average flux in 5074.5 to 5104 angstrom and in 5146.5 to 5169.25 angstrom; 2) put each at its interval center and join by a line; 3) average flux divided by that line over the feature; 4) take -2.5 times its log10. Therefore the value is -0.04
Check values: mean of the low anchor 5.72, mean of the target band 5.65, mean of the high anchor 5.2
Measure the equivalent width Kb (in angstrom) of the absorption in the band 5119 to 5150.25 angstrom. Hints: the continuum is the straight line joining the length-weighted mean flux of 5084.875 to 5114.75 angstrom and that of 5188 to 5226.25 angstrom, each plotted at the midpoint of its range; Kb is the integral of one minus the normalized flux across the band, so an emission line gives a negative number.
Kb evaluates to 1.0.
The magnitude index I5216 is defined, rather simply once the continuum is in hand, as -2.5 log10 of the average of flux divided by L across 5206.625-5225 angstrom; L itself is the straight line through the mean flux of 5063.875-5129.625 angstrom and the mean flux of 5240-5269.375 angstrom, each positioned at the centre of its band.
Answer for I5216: 0.021 mag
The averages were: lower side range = 5.68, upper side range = 5.69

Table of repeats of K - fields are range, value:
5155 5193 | 4.65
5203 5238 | 5.48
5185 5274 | 5.52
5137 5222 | 5.09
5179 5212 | 4.98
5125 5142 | 5.49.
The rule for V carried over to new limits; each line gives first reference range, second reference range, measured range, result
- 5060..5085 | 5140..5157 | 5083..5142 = -0.02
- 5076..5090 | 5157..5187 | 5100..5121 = -0.10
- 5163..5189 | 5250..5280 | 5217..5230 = -0.14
